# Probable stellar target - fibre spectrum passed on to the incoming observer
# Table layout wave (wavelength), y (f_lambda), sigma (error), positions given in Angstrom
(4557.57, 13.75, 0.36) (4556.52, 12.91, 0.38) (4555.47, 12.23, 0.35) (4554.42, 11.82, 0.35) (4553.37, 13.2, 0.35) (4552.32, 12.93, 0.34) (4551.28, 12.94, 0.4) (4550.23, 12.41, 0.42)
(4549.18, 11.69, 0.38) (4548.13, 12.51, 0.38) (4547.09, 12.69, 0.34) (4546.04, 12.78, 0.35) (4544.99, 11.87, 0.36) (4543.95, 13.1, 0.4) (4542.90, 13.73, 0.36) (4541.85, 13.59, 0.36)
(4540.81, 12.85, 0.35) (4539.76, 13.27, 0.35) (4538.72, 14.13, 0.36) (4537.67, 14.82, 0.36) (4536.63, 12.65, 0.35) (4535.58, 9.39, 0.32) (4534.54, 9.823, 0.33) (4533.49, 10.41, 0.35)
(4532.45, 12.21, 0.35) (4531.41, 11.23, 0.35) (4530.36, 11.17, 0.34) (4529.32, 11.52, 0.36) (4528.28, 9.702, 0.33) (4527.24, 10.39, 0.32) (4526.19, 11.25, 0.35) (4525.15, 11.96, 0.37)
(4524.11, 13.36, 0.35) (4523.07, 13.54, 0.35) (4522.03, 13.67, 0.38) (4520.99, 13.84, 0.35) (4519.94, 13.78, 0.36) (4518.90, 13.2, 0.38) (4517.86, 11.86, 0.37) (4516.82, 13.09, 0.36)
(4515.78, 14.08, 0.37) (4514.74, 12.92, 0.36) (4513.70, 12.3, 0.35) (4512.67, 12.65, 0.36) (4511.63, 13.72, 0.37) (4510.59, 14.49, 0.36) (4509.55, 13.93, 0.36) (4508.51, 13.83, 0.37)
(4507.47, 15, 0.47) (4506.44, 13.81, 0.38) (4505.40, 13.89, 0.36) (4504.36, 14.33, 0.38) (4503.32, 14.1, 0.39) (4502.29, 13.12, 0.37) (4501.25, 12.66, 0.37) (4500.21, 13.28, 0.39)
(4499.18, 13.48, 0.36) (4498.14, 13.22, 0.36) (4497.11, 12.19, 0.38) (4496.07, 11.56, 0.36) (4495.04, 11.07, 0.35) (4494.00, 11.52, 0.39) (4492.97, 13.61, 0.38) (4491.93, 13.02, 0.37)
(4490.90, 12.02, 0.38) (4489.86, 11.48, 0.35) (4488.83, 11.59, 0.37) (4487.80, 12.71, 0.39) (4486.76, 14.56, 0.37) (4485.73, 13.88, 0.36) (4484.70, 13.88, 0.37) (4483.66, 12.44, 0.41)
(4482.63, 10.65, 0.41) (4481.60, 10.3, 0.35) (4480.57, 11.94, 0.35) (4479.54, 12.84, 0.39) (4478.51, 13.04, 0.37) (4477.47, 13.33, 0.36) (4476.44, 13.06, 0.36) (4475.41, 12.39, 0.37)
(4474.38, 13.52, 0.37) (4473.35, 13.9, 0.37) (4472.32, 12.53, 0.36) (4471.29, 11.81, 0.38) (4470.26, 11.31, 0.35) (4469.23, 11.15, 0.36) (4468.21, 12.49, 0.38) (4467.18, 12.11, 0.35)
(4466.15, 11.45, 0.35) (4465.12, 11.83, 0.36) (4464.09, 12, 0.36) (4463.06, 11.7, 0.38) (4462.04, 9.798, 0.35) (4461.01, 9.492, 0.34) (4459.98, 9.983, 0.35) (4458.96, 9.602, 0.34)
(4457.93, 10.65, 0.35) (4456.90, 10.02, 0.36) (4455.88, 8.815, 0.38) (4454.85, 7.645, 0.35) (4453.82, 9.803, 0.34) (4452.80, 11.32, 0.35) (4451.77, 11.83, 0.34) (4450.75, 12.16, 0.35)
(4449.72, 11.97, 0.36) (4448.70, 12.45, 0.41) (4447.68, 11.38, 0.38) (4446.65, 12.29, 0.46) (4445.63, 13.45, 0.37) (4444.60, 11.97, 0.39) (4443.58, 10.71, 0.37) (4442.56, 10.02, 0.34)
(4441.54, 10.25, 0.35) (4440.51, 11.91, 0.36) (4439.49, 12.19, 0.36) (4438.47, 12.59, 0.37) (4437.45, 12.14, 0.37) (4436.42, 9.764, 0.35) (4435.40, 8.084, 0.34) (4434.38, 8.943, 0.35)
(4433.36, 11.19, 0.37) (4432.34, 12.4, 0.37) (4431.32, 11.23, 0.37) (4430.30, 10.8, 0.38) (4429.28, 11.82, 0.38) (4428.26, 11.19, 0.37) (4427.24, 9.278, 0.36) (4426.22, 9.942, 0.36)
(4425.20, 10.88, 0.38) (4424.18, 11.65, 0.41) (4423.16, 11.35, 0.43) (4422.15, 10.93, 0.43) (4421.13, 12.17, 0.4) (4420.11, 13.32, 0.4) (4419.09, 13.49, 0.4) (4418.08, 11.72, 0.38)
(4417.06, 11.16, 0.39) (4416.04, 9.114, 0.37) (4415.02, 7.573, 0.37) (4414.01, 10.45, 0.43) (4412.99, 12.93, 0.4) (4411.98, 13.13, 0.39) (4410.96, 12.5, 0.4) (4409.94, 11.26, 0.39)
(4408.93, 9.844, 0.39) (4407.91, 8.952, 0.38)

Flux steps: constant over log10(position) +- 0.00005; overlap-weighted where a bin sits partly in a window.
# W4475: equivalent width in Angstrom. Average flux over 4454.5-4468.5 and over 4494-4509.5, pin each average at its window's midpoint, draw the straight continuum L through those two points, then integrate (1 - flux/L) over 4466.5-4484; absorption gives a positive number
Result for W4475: -1.3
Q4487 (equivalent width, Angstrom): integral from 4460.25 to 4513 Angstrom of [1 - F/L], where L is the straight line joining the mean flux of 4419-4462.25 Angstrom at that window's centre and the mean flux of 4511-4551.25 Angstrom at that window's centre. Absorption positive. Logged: -3.9 Angstrom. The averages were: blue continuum 11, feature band 12.6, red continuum 12.5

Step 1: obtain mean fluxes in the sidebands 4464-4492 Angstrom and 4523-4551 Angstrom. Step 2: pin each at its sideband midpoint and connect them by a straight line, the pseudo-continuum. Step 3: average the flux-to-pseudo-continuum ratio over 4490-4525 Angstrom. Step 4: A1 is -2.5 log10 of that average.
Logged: -0.08 mag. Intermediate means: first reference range 12.4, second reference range 12.1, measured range 13.2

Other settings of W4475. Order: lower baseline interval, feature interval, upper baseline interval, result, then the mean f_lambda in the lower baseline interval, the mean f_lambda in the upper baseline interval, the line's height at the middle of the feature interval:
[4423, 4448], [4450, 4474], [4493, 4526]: 1.64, 11.1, 13.2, 11.8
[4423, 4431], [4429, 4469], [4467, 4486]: 1.78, 10.8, 12.4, 11.6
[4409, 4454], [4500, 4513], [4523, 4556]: -2.02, 11.3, 12.2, 11.9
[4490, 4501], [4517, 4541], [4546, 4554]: 0.74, 12.5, 12.6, 12.6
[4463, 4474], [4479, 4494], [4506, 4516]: 0.33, 12.1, 13.7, 12.7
